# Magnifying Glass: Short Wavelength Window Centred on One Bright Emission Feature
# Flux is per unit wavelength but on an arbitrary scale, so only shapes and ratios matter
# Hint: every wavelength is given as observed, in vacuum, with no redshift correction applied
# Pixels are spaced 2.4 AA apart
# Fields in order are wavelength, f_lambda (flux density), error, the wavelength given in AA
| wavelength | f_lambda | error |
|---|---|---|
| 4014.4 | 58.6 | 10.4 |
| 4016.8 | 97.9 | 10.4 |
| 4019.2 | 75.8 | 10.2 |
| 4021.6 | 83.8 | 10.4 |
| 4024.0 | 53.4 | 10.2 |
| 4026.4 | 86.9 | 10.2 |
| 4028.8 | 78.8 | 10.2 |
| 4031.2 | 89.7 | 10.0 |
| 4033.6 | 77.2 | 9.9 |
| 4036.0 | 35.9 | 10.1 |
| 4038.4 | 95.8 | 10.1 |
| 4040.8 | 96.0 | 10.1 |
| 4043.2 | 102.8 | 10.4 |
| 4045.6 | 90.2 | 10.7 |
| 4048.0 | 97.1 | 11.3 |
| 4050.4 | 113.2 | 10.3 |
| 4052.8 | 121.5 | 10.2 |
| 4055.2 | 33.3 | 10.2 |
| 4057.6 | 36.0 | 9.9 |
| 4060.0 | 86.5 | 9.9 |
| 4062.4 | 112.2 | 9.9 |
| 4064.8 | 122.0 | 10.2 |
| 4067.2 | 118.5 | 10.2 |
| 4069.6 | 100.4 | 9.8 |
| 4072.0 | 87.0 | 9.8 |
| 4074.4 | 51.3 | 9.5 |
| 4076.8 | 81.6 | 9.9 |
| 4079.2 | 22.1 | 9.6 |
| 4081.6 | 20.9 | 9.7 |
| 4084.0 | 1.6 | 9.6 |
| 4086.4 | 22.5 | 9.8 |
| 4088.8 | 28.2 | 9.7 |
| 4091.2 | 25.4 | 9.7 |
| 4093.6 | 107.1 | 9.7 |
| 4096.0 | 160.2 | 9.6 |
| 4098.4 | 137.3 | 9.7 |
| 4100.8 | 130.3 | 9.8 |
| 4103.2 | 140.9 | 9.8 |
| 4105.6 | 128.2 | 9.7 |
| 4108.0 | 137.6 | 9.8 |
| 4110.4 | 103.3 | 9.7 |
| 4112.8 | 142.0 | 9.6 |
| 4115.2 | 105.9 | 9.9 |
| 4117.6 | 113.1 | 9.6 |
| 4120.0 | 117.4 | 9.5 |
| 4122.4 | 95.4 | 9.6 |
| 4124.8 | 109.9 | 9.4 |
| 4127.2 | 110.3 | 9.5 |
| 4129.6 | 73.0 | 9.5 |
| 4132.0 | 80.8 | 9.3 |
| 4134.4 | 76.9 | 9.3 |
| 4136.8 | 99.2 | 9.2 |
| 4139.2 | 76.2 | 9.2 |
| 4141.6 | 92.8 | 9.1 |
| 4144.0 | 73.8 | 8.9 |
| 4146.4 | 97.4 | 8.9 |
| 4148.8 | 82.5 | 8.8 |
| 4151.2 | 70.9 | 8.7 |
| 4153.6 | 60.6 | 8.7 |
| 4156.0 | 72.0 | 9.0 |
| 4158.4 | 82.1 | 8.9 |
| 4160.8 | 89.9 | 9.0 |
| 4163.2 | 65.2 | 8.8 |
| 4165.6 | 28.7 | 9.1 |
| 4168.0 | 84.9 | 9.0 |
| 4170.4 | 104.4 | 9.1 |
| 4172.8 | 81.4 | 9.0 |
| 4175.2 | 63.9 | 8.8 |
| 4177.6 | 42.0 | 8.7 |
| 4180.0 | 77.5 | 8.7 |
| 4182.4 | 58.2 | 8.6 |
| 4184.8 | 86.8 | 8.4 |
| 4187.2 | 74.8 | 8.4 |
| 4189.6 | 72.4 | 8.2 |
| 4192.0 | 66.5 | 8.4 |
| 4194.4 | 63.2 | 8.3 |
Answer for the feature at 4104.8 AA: Ly-alpha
